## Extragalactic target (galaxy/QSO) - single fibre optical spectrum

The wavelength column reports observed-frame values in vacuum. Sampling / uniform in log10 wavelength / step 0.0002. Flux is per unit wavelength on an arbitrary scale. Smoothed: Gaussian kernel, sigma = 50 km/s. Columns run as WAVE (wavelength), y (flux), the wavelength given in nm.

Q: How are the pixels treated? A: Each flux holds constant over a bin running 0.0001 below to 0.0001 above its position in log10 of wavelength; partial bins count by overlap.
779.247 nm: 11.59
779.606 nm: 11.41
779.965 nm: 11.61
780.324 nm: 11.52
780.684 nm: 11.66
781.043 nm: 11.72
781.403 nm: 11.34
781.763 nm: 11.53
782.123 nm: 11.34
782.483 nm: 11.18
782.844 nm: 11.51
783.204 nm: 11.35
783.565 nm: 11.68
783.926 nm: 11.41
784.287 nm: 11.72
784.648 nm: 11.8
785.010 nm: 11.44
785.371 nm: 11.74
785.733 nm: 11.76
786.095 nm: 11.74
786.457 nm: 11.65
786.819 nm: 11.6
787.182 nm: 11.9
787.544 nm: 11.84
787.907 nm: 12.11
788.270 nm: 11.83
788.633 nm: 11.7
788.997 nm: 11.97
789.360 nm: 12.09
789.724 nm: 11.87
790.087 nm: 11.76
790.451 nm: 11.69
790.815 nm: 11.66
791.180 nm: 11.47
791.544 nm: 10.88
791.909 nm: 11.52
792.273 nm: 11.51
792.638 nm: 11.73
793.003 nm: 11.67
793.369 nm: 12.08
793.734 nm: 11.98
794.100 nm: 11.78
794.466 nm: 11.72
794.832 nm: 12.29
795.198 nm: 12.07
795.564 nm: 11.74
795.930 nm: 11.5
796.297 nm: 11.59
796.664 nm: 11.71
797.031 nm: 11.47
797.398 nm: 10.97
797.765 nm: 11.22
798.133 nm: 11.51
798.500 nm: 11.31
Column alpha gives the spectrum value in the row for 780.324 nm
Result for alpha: 11.52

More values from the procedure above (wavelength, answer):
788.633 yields 11.7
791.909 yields 11.52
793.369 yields 12.08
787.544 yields 11.84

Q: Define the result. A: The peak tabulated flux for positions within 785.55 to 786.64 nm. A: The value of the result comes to 11.76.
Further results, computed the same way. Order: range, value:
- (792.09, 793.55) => 12.08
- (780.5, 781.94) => 11.72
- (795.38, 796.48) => 11.74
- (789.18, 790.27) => 12.09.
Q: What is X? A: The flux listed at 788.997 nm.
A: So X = 11.97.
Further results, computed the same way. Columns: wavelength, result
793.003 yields 11.67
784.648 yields 11.8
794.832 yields 12.29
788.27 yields 11.83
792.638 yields 11.73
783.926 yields 11.41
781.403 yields 11.34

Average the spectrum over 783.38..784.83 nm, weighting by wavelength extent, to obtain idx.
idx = 11.6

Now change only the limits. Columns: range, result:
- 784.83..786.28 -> 11.7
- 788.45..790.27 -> 11.9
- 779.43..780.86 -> 11.5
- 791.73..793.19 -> 11.6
